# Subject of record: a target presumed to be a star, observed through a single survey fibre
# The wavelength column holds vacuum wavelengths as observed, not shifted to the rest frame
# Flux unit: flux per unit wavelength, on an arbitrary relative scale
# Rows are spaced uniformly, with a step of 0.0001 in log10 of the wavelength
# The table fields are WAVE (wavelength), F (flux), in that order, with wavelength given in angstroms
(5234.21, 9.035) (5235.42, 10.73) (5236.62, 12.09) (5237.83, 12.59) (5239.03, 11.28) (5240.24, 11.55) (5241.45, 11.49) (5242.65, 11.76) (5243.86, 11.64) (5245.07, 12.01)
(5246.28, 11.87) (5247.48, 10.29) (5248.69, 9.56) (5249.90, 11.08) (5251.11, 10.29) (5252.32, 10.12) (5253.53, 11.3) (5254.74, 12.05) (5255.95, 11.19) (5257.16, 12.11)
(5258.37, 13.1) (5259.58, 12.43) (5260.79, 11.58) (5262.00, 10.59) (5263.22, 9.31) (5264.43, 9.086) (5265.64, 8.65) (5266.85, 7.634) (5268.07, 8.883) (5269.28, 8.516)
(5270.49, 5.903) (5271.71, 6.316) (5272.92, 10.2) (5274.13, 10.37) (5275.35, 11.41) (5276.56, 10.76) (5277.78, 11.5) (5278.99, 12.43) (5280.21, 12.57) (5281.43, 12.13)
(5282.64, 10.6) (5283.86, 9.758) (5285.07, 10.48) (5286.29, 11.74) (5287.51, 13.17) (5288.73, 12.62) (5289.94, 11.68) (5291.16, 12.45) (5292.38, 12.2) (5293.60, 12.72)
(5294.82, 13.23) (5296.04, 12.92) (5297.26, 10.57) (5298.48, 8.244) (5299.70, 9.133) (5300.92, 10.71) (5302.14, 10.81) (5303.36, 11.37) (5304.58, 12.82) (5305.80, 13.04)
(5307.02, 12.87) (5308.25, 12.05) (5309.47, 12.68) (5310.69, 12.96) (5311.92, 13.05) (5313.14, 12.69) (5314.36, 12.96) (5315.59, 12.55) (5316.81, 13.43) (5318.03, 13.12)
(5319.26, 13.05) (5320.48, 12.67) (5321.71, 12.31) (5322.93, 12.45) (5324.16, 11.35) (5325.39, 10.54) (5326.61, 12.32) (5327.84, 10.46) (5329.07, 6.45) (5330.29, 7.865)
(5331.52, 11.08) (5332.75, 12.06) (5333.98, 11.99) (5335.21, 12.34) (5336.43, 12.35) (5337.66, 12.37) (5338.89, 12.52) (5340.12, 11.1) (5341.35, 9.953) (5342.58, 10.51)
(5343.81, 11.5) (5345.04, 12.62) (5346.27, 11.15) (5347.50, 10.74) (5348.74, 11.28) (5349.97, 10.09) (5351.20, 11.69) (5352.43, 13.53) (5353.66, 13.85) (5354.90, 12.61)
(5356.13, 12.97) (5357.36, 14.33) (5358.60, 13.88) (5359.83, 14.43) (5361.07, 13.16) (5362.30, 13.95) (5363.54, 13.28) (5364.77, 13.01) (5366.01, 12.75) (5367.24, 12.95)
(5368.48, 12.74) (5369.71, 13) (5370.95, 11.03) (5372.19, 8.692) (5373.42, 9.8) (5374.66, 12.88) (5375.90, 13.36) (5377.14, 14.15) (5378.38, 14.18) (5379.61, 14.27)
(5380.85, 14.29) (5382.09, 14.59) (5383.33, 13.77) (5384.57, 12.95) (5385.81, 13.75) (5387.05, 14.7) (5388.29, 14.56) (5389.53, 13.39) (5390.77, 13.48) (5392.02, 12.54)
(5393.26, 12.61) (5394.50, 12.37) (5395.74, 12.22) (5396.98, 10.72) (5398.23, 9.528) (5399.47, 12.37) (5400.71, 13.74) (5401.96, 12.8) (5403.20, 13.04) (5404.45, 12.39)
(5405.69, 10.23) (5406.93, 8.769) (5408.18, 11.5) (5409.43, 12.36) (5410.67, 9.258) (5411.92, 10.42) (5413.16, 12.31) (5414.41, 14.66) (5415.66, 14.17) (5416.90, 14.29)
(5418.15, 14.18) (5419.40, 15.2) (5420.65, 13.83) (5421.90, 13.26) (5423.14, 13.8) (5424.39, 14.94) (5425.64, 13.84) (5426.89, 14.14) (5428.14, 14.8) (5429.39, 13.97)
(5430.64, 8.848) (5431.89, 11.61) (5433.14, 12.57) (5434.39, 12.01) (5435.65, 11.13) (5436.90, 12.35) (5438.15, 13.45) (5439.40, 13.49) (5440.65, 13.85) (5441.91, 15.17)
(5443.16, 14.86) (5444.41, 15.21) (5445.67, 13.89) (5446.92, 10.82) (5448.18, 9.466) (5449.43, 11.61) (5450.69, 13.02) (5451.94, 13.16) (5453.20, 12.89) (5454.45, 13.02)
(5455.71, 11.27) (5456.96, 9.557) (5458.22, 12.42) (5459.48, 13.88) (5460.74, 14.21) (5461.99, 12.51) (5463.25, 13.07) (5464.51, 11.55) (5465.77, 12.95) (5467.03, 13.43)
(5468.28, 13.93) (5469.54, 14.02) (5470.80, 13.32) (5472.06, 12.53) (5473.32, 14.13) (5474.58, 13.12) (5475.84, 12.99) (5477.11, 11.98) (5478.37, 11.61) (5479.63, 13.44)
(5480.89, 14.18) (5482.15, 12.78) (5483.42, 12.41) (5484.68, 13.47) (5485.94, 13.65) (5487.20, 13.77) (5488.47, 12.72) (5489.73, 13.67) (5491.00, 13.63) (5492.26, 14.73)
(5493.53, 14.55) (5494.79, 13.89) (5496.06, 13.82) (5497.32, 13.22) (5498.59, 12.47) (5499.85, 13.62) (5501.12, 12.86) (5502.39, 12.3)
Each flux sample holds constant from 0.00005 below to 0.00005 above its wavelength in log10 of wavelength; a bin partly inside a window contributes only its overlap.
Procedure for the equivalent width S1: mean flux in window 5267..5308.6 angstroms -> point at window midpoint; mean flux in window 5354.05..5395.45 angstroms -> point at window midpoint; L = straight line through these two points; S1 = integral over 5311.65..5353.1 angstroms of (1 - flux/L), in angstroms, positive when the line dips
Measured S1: 1.6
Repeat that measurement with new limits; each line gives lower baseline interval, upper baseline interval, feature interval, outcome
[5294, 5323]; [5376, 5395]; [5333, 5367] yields 1.6 angstroms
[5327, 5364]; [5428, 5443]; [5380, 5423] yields -1.3 angstroms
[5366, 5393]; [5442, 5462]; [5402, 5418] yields 1.1 angstroms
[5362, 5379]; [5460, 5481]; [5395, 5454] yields 0.7 angstroms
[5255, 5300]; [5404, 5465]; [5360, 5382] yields -1.7 angstroms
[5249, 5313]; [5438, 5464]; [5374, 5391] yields -2.4 angstroms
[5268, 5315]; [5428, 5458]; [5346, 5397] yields -3.9 angstroms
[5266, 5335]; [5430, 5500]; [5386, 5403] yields -0.7 angstroms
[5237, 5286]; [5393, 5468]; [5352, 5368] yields -2.2 angstroms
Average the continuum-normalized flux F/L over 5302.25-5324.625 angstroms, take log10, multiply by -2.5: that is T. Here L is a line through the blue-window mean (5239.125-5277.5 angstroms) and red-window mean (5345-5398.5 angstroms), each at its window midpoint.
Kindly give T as -0.09 mag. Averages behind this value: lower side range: 10.4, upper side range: 12.8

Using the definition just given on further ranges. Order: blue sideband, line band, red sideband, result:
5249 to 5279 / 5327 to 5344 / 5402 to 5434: 0.05 mag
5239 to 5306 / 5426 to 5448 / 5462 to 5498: -0.02 mag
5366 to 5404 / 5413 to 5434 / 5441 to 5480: -0.06 mag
